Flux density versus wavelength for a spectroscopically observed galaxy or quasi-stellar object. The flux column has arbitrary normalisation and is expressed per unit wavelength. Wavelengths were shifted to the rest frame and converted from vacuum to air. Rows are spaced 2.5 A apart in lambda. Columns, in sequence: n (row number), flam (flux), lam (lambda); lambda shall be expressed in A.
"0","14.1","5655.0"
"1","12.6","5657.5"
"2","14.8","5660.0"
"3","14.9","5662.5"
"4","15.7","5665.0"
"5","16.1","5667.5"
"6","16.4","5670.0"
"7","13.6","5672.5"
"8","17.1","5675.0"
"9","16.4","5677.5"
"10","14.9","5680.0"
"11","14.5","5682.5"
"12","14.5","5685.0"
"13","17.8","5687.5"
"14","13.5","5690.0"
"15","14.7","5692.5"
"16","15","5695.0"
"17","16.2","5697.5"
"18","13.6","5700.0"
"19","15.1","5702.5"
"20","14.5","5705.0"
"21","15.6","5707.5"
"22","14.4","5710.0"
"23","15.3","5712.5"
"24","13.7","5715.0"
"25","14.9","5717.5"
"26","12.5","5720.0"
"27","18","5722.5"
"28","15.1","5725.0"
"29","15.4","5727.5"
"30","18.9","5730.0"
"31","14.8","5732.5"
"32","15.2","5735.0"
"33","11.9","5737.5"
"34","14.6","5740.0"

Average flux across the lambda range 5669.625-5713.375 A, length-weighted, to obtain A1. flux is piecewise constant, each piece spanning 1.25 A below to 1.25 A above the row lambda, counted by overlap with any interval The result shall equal 15.1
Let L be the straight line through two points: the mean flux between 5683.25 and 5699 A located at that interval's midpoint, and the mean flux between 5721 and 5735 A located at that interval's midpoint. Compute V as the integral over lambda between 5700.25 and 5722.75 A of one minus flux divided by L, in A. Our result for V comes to 1.6 A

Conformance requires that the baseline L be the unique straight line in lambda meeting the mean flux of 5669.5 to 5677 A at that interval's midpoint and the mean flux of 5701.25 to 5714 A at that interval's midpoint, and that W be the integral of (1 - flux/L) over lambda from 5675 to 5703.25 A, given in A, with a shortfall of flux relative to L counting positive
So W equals 0.3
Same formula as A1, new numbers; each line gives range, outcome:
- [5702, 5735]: 15.2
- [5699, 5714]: 14.8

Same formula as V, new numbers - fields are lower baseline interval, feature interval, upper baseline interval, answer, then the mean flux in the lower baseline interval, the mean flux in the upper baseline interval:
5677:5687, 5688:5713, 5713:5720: -0.47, 15.2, 14.1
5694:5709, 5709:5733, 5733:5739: -1.77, 15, 13.8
